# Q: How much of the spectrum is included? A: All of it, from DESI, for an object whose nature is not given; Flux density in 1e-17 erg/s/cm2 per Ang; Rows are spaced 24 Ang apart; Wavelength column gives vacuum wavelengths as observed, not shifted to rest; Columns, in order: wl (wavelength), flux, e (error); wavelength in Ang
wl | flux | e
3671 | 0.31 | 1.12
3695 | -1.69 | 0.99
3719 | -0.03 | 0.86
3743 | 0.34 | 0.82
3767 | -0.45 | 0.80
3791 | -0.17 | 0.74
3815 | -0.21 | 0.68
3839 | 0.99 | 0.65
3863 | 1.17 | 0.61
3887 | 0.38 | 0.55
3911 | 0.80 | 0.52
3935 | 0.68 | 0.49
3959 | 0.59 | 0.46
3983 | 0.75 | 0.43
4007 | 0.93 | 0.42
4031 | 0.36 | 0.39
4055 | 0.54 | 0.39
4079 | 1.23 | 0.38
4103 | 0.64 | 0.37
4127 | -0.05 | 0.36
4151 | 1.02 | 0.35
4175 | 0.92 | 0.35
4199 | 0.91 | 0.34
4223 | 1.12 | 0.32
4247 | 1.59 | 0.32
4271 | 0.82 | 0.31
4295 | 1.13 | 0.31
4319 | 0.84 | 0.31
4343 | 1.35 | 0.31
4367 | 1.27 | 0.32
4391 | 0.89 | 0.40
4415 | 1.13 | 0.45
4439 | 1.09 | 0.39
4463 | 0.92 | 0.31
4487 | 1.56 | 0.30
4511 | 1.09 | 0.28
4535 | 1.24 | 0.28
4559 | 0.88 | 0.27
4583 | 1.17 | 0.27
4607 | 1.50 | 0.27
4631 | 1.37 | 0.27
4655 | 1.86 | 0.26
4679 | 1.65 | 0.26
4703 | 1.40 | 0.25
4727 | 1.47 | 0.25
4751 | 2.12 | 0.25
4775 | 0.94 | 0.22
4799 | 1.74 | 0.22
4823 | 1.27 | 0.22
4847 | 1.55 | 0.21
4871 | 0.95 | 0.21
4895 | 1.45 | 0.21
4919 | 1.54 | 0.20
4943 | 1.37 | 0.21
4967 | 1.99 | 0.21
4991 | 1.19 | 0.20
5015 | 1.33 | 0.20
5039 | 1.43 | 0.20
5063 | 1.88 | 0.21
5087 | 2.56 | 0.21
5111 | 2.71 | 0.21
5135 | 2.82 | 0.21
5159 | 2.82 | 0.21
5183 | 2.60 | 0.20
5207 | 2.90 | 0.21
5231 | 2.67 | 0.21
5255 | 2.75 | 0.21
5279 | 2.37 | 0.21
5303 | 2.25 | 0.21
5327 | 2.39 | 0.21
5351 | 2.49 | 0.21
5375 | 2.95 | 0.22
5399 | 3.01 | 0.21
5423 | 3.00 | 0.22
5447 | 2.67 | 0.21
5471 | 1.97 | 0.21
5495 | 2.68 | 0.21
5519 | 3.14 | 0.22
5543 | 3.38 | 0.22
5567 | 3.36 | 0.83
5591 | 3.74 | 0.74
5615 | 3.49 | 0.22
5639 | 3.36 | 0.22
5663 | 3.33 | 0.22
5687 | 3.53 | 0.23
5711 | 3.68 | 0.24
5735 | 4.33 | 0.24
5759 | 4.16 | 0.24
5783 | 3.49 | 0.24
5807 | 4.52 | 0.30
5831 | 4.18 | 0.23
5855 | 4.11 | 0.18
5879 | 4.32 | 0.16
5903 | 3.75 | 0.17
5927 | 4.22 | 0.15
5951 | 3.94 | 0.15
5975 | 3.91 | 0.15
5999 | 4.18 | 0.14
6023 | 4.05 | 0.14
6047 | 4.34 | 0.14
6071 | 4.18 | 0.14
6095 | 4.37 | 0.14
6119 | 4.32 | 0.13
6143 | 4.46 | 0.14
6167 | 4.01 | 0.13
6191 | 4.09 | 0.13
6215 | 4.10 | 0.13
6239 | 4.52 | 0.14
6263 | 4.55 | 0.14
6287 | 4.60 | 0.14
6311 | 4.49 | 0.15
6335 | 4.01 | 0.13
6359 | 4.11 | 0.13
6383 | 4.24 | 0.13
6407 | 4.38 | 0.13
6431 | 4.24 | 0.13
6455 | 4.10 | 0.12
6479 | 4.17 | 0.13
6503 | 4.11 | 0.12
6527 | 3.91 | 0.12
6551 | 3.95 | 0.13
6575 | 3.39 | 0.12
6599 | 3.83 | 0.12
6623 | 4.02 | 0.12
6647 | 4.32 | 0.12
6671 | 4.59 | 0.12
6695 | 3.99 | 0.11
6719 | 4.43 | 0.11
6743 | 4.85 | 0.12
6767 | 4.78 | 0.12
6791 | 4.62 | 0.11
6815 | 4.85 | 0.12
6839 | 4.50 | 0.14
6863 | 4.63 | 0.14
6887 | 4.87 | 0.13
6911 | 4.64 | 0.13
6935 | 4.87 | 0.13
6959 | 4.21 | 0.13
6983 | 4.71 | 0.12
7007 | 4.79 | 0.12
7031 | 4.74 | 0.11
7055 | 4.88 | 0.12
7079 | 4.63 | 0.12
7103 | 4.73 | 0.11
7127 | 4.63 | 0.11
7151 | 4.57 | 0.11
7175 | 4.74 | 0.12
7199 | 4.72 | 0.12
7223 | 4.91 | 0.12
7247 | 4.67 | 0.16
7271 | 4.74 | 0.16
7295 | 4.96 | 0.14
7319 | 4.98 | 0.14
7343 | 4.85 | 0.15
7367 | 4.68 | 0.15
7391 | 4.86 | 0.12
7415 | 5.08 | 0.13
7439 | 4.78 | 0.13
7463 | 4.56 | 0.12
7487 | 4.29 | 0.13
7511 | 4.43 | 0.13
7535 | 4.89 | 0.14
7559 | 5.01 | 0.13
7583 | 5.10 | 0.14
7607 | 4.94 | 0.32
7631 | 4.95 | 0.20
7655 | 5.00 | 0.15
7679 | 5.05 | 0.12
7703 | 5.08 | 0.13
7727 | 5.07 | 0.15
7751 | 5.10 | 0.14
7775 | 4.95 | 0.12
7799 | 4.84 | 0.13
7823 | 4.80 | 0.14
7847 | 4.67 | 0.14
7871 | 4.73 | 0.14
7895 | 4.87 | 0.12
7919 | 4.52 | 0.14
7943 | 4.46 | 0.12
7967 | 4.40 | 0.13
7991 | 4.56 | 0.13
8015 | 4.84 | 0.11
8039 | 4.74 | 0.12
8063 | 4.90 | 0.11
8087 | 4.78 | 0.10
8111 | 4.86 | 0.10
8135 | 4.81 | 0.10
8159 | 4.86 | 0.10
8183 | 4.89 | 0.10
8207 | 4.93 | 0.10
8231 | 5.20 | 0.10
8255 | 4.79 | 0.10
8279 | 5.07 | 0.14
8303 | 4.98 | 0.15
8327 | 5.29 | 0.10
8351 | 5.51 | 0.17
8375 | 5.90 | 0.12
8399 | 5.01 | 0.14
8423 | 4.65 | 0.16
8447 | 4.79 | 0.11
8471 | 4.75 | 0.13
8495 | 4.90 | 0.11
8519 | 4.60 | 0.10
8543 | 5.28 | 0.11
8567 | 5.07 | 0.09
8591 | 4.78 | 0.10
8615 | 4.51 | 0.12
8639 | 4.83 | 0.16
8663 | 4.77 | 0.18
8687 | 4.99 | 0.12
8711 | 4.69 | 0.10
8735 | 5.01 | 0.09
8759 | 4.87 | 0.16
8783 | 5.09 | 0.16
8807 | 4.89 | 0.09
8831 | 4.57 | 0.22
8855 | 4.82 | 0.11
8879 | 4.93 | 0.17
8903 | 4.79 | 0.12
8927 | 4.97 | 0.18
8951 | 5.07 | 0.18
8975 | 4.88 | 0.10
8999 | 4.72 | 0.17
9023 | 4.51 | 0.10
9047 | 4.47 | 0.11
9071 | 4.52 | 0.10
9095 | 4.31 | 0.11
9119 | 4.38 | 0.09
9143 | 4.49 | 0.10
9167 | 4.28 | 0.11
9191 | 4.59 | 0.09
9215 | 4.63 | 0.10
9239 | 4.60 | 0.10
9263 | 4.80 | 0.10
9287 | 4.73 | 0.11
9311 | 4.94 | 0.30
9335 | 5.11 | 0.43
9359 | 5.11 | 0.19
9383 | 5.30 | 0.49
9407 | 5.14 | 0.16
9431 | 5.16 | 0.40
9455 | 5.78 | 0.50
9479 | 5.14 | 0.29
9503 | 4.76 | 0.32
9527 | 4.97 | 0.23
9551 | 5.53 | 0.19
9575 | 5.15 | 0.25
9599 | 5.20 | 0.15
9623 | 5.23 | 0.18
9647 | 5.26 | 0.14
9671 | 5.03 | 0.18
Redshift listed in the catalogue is 0.27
